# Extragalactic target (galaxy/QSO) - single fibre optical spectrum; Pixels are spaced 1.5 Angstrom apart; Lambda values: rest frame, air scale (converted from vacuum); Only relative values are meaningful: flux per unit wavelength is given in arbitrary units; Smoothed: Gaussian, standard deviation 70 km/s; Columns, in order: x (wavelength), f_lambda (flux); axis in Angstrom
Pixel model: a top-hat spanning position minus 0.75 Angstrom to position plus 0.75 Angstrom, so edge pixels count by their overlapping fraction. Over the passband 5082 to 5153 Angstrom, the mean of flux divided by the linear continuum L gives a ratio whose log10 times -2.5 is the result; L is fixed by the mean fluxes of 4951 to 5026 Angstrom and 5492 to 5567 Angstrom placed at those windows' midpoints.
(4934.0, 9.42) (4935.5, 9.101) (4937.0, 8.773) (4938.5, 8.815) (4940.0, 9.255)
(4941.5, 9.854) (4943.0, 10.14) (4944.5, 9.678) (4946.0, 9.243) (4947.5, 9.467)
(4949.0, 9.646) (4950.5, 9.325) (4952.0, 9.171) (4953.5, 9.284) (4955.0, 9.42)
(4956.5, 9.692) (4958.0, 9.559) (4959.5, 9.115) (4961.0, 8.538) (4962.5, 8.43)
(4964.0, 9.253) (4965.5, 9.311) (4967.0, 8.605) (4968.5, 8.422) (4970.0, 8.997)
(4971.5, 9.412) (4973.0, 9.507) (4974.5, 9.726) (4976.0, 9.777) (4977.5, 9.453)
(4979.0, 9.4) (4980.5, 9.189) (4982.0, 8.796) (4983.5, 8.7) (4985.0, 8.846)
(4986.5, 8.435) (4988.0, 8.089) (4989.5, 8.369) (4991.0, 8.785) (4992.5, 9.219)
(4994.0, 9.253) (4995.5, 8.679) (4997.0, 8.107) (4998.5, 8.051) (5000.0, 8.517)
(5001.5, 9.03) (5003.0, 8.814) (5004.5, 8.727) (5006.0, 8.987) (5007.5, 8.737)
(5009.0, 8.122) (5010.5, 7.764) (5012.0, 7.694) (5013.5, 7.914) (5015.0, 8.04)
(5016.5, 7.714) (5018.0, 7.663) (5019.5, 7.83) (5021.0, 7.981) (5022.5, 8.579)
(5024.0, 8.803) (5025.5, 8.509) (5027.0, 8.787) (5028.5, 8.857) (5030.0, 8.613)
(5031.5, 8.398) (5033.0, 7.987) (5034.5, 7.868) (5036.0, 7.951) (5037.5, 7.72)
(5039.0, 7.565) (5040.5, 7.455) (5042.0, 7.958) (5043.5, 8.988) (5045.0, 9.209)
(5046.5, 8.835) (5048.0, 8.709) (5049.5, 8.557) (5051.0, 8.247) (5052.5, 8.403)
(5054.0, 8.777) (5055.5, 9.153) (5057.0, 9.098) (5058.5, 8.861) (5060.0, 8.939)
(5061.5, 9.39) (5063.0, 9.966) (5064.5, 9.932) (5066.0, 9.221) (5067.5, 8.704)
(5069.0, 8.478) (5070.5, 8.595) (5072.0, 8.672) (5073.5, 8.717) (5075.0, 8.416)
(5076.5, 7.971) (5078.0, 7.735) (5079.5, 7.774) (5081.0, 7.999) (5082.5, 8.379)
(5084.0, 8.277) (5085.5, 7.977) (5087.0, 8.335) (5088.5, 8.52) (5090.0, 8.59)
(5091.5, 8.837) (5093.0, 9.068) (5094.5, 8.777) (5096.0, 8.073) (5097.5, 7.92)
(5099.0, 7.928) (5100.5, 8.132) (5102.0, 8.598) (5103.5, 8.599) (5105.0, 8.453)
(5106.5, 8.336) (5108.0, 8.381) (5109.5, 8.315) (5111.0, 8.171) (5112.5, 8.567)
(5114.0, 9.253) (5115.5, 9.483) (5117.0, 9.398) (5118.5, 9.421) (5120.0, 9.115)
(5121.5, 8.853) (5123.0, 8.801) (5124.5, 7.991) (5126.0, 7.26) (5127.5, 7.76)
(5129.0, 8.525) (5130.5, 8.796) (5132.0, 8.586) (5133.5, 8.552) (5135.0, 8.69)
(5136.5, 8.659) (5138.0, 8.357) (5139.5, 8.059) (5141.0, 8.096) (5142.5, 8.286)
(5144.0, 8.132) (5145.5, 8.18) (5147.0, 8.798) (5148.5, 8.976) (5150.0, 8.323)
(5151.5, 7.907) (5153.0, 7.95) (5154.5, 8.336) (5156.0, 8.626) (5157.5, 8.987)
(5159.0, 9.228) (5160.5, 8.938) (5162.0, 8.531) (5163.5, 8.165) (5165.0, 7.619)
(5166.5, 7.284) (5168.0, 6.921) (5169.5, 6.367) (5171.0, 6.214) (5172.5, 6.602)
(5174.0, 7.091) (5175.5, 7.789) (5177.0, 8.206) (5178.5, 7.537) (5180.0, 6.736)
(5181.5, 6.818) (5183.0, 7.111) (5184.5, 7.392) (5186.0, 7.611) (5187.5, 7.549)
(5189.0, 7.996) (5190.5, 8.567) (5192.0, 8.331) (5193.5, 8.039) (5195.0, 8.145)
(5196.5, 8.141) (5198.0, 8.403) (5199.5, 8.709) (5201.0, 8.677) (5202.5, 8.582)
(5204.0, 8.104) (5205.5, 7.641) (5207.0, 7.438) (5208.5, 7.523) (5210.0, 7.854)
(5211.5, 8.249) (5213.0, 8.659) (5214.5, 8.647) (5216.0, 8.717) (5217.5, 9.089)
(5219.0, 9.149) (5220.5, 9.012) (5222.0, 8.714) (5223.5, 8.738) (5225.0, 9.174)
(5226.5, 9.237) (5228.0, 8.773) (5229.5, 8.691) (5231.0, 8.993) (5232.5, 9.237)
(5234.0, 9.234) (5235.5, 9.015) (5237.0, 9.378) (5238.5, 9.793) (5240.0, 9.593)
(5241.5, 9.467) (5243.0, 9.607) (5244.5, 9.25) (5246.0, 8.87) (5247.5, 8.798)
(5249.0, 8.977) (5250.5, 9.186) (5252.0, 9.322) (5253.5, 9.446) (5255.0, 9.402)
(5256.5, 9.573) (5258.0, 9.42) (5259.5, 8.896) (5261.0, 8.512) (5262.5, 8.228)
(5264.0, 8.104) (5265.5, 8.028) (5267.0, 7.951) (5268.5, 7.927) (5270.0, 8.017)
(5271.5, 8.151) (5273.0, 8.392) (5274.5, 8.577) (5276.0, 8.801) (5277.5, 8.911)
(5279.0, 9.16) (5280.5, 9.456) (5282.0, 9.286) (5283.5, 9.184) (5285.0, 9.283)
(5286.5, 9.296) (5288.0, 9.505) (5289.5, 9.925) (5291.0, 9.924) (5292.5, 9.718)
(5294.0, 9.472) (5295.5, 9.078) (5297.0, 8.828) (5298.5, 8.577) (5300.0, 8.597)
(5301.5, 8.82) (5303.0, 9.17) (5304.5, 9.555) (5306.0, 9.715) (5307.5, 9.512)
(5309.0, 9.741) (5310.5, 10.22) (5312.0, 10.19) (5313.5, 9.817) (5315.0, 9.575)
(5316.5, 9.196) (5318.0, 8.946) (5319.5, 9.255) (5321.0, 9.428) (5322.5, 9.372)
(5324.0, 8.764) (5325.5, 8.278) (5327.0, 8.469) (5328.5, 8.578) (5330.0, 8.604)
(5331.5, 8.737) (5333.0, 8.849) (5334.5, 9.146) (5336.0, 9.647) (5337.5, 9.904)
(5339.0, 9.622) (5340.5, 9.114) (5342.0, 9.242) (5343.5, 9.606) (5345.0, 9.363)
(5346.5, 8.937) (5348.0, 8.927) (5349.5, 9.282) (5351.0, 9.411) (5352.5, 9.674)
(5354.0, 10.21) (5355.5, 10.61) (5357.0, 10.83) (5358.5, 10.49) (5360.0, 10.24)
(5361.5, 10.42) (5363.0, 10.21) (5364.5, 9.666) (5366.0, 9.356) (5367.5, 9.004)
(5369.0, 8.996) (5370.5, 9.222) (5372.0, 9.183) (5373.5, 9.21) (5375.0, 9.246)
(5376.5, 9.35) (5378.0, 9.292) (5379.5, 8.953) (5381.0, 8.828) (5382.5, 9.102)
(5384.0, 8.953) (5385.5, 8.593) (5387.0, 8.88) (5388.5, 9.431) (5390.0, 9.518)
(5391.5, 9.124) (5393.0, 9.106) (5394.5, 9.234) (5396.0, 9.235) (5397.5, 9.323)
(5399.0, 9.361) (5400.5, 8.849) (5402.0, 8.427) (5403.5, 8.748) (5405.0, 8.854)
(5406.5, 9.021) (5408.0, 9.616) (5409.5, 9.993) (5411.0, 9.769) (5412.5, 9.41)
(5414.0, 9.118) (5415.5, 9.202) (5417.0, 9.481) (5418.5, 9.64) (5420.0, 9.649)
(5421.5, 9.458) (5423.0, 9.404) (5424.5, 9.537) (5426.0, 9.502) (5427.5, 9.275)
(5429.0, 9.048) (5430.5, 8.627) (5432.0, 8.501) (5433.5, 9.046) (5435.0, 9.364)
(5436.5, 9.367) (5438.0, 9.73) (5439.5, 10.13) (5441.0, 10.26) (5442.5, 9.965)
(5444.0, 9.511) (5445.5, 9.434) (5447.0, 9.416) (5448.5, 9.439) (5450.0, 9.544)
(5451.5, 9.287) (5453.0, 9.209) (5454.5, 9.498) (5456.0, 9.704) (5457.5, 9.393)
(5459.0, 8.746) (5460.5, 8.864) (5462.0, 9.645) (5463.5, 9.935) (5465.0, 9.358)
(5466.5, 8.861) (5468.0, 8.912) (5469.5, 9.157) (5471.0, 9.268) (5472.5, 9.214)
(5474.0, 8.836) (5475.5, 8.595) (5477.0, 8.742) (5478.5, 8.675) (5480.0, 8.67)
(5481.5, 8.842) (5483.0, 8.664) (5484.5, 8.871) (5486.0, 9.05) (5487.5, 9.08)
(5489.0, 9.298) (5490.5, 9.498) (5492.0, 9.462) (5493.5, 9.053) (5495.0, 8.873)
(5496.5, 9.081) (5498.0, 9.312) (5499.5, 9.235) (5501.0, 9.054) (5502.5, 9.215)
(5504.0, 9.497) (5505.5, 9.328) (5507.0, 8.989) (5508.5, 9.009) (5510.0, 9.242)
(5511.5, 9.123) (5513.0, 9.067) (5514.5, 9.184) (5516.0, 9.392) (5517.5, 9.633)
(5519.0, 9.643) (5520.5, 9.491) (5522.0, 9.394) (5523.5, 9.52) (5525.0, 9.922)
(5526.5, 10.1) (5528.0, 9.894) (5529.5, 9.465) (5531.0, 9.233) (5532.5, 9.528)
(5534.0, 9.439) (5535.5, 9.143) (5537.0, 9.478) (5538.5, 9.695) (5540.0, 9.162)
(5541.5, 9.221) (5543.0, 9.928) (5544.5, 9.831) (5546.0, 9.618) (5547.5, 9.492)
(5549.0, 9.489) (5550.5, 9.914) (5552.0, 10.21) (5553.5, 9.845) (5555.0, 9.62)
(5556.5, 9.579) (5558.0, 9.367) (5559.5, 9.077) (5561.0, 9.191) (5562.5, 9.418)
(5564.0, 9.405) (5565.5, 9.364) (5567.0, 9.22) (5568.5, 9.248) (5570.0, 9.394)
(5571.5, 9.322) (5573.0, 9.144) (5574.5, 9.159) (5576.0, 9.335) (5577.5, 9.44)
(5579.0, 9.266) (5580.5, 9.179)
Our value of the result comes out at 0.05 mag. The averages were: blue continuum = 8.74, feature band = 8.47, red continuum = 9.43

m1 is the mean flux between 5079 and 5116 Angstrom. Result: 8.43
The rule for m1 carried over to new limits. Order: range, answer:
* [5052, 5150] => 8.57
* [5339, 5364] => 9.78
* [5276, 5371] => 9.39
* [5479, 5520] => 9.16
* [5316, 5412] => 9.29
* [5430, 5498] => 9.22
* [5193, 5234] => 8.55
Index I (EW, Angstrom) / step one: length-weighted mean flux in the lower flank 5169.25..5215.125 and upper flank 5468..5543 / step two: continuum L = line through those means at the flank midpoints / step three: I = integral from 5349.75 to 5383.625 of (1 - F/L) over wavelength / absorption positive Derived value -4.0 Angstrom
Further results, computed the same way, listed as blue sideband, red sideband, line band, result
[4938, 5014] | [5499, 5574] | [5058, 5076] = 0.1 Angstrom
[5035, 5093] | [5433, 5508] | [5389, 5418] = -0.3 Angstrom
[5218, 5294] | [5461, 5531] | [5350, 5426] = -2.3 Angstrom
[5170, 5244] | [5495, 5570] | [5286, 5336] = -3.3 Angstrom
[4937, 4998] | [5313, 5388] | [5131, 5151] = 1.7 Angstrom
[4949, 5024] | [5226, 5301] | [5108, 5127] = 0.4 Angstrom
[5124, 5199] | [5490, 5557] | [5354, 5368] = -2.1 Angstrom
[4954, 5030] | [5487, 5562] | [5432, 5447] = -0.4 Angstrom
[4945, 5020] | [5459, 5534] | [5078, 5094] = 1.0 Angstrom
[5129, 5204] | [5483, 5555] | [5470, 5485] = 0.6 Angstrom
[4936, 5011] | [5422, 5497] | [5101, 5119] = 0.7 Angstrom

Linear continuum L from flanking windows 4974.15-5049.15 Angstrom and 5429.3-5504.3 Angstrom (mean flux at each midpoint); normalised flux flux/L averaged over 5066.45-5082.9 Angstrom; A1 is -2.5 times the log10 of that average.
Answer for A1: 0.03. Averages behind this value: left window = 8.5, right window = 9.22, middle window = 8.33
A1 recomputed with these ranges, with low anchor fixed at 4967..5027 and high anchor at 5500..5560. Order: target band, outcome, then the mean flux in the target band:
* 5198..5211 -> 0.11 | 8.09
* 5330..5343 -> -0.01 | 9.25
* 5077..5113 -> 0.06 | 8.32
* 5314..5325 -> -0.01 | 9.21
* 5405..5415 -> -0.02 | 9.43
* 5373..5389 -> 0.02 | 9.07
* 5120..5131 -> 0.06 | 8.33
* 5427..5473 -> 0.00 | 9.35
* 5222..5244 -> -0.02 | 9.19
